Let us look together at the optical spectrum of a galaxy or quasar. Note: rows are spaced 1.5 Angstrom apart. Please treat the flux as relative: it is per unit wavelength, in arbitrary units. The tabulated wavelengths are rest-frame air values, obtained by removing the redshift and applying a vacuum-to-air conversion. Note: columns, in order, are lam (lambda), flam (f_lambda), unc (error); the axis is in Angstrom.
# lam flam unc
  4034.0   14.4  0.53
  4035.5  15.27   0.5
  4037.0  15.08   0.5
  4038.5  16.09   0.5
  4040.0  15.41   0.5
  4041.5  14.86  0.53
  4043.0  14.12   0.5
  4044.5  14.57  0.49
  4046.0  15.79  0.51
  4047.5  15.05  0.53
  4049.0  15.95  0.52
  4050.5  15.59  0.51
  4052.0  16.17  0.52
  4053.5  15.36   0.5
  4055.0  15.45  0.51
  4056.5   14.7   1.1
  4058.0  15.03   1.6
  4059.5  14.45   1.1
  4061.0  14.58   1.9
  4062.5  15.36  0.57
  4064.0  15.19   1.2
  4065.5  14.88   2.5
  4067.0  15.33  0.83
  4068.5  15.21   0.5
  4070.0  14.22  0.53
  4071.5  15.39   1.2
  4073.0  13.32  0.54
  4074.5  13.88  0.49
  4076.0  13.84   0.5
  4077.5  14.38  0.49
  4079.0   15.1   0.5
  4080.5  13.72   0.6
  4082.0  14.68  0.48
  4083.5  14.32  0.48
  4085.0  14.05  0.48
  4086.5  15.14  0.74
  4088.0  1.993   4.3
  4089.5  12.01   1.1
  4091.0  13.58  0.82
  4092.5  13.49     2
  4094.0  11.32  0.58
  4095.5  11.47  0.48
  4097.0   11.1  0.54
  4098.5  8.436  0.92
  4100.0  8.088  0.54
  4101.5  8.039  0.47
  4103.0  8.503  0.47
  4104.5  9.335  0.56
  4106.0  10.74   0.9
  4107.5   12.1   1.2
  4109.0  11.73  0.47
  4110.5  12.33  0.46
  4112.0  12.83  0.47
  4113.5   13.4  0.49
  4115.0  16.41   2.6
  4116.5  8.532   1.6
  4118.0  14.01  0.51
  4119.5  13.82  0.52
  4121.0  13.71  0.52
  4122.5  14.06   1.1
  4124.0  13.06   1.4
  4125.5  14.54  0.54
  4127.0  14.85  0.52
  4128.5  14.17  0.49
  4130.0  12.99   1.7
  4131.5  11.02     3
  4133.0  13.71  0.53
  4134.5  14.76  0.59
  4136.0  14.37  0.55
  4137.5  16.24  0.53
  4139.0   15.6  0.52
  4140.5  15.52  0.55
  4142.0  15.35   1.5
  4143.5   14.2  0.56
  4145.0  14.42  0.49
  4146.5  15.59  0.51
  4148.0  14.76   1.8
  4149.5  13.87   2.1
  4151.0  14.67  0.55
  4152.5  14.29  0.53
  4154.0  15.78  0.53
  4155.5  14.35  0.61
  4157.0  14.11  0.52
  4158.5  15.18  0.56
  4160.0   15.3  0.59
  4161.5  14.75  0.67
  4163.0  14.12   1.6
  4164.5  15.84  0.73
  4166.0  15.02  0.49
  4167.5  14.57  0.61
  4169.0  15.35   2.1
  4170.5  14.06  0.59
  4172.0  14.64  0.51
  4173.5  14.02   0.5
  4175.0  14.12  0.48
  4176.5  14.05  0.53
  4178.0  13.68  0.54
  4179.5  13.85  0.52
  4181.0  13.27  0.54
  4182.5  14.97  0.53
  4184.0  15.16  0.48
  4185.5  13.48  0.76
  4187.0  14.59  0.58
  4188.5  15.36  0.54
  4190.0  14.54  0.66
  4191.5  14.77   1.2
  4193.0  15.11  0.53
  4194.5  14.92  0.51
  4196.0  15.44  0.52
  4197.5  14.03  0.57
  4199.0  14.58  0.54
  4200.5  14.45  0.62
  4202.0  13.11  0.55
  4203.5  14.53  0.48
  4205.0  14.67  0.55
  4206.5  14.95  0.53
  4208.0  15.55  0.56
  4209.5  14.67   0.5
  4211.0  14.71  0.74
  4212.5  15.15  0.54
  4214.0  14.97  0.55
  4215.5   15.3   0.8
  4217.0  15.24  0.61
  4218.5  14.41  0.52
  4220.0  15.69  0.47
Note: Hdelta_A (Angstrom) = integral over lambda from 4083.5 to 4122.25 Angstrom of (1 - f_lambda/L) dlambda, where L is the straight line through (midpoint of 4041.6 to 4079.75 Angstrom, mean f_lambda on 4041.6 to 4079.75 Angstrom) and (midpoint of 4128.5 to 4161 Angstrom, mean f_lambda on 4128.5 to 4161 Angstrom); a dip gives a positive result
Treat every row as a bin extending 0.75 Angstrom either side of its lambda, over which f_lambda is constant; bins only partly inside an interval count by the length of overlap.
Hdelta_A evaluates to 8.4 Angstrom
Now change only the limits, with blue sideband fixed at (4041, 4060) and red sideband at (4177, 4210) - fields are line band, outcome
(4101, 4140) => 5.05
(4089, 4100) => 2.64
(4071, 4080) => 0.47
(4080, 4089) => 1.65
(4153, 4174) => -0.19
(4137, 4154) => -0.26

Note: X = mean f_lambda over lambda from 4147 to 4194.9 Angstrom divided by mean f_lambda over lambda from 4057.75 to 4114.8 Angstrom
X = 1.1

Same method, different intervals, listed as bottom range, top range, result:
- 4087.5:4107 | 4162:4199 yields 1.46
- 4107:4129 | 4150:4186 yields 1.09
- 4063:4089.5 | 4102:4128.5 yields 0.91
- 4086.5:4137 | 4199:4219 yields 1.23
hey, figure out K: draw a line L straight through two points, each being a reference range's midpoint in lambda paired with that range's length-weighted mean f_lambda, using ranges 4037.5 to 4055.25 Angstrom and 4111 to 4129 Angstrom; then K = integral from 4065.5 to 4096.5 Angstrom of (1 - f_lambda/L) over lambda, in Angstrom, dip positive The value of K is 2.6 Angstrom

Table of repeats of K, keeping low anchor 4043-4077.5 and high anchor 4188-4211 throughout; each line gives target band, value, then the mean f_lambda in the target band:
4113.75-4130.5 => 1.3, 13.7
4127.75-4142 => 0.5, 14.3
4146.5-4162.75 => 0.1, 14.7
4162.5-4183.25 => 0.5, 14.4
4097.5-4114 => 4.9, 10.5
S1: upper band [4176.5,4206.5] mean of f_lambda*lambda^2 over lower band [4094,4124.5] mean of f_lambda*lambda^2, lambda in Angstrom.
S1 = 1.30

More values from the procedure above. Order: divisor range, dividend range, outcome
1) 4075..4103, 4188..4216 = 1.32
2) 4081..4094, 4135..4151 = 1.24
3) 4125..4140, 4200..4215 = 1.07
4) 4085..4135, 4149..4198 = 1.25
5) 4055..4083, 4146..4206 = 1.05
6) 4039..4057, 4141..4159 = 1.01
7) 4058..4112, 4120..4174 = 1.19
